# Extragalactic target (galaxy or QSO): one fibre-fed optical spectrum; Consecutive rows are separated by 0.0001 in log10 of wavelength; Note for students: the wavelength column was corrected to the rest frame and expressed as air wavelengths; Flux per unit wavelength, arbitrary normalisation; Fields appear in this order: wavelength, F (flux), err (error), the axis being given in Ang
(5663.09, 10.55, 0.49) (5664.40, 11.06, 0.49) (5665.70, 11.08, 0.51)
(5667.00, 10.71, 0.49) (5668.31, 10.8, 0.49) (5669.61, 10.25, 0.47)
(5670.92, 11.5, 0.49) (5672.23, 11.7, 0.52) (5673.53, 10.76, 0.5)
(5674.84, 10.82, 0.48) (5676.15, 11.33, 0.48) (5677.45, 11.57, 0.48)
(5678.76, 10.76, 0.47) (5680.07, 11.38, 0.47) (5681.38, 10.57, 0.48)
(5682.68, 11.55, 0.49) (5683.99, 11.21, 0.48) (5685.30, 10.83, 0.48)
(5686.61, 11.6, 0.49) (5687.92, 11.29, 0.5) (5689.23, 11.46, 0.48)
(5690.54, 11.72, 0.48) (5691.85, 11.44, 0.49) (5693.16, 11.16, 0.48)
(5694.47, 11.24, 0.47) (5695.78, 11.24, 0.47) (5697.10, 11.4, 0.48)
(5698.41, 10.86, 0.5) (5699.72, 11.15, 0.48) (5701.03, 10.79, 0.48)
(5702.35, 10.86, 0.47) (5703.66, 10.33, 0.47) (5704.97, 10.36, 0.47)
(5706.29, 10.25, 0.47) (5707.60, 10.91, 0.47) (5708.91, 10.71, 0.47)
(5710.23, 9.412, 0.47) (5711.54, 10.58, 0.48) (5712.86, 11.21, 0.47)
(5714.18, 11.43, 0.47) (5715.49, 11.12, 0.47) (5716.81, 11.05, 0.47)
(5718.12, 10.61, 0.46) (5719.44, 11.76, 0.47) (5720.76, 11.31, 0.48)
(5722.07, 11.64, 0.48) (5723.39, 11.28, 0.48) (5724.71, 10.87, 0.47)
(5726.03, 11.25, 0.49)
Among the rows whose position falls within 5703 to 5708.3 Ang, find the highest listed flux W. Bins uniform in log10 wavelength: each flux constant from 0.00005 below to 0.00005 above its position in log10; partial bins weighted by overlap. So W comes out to 10.91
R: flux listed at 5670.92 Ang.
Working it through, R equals 11.5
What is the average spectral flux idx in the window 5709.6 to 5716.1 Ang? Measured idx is 10.8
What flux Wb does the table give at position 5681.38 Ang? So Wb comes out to 10.57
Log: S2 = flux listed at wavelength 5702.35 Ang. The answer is 10.86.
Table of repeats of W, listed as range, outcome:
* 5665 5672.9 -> 11.7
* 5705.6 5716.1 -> 11.43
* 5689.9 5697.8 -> 11.72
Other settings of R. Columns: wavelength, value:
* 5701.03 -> 10.79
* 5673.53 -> 10.76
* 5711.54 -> 10.58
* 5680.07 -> 11.38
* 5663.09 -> 10.55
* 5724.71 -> 10.87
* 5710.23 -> 9.412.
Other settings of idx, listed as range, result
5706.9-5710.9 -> 10.4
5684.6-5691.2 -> 11.4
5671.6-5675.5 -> 11.1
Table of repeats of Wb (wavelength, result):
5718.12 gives 10.61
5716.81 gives 11.05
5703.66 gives 10.33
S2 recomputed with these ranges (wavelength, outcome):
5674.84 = 10.82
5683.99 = 11.21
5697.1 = 11.4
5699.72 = 11.15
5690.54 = 11.72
